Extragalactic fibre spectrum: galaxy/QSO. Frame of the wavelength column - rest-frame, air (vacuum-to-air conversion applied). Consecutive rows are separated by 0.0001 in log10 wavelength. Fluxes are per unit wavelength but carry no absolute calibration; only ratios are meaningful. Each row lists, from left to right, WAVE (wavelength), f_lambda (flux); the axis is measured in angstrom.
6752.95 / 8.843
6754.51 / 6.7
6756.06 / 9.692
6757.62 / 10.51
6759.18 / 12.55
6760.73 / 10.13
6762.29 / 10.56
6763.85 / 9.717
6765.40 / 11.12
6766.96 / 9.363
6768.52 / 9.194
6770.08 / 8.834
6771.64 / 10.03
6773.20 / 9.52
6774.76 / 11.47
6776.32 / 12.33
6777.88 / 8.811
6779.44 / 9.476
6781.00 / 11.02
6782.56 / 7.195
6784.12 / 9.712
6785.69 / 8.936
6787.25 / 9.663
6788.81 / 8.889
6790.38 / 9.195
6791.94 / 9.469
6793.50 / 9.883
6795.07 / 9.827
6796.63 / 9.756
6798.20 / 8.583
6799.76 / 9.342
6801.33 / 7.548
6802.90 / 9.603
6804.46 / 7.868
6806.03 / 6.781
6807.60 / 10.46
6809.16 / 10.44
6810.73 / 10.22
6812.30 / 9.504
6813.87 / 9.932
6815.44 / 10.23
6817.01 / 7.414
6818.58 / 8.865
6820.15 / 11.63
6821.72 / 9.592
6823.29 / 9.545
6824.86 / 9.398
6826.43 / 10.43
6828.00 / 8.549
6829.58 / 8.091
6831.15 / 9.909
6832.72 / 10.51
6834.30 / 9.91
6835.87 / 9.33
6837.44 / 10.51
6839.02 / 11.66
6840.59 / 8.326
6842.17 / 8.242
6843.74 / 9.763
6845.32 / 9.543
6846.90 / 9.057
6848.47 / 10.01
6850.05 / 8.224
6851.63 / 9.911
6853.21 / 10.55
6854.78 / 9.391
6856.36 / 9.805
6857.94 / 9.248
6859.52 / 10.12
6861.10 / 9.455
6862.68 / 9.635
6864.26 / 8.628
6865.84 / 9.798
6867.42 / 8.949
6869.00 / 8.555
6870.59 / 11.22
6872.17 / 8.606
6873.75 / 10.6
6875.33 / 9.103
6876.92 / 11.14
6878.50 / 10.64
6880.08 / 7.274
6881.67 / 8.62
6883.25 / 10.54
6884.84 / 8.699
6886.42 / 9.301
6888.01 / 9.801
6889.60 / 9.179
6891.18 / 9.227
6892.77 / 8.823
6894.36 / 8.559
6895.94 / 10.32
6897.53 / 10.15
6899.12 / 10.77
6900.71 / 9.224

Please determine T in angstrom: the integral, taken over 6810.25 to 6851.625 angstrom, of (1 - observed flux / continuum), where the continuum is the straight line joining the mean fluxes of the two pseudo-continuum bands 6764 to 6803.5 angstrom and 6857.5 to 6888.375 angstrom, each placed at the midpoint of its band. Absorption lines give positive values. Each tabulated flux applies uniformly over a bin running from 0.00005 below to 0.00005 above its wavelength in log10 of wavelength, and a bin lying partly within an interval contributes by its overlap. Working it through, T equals -0.1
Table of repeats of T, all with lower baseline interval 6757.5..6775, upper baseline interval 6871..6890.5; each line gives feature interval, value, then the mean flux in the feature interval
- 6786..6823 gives 2.3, 9.33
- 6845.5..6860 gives 0.1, 9.58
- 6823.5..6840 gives 0.0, 9.8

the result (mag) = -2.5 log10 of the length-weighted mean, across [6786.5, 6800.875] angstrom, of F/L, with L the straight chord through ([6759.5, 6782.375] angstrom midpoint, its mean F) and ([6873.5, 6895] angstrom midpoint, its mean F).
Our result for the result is 0.066 mag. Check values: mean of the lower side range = 10.1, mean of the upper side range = 9.37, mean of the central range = 9.36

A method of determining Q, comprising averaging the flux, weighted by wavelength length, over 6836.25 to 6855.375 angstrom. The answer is 9.6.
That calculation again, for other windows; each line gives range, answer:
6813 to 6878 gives 9.6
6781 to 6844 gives 9.39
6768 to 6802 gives 9.49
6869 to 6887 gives 9.57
